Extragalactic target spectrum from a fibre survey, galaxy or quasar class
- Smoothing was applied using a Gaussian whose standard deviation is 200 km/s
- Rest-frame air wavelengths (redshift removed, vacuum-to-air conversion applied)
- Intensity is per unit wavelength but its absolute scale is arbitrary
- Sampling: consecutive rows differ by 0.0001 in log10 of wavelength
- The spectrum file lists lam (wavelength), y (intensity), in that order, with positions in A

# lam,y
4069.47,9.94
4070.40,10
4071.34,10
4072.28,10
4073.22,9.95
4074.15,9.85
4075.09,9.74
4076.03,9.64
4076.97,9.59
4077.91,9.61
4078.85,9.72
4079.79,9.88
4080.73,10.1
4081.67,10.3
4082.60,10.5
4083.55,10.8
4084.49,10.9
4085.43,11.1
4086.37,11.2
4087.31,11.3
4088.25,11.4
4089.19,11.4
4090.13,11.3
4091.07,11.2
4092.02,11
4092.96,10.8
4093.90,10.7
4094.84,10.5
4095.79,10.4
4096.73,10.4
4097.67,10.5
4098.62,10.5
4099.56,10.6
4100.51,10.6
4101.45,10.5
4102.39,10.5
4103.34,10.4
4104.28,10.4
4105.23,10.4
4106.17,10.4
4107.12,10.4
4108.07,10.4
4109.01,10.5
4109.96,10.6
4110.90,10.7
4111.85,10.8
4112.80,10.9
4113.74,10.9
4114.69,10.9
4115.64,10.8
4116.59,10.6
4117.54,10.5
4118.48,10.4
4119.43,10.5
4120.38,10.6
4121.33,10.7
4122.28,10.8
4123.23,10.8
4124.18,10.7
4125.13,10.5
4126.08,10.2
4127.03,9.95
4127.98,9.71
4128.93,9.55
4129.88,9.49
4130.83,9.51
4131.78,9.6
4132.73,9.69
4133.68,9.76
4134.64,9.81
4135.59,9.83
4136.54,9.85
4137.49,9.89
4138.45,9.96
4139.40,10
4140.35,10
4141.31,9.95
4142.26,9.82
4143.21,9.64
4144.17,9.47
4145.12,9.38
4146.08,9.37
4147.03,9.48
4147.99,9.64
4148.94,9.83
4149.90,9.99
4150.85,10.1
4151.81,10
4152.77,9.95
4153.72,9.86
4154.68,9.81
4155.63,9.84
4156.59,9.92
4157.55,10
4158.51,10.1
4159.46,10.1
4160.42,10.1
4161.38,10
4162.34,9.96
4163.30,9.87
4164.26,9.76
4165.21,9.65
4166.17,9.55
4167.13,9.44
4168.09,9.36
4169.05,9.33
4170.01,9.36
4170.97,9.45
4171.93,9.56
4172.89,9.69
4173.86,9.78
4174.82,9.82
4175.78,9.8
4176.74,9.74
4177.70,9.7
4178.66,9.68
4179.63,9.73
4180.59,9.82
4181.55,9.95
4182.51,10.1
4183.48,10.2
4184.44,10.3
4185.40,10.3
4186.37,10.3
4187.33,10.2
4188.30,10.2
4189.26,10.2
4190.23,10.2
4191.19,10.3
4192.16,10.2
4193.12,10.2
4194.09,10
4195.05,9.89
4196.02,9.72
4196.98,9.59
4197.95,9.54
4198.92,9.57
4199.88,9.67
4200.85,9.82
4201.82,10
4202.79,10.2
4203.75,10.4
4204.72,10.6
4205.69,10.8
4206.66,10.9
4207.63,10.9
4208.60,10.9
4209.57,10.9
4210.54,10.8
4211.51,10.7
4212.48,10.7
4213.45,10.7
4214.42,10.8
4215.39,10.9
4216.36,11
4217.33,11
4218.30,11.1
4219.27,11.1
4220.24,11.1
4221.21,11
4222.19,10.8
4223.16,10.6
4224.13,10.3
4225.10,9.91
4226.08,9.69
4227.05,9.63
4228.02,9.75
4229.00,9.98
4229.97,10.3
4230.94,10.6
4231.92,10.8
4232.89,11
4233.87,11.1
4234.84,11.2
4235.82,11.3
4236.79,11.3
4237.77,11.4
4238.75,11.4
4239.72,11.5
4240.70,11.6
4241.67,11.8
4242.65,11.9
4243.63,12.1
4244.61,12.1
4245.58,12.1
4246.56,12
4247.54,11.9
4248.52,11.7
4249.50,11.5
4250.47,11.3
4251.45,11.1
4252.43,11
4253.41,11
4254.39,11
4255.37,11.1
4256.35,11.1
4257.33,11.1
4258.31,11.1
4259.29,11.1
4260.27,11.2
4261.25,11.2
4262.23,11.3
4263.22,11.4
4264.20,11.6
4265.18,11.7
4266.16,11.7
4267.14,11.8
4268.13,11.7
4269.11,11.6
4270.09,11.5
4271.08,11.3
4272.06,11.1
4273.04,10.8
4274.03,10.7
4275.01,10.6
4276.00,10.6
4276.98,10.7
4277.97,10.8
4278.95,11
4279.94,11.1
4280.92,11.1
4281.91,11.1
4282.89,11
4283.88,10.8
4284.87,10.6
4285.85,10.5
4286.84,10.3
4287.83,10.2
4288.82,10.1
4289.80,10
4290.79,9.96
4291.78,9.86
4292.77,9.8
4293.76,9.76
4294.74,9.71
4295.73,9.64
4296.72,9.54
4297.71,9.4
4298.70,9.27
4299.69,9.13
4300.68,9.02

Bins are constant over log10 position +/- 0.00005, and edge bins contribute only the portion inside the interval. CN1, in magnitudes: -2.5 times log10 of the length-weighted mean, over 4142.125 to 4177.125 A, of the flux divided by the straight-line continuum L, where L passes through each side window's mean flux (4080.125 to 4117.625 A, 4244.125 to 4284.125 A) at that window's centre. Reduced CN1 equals 0.12 mag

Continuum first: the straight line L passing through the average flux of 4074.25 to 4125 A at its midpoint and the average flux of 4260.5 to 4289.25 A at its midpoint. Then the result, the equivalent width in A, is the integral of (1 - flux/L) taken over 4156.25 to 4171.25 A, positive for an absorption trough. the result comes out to 1.4 A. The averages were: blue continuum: 10.6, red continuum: 11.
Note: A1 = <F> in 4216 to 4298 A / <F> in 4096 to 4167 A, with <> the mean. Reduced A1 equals 1.1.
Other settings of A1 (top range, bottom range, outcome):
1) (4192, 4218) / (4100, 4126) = 0.98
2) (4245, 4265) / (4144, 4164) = 1.15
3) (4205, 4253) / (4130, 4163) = 1.12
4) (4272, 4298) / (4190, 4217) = 1.00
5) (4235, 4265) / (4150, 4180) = 1.17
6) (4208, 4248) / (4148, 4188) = 1.12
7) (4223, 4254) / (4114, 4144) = 1.10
